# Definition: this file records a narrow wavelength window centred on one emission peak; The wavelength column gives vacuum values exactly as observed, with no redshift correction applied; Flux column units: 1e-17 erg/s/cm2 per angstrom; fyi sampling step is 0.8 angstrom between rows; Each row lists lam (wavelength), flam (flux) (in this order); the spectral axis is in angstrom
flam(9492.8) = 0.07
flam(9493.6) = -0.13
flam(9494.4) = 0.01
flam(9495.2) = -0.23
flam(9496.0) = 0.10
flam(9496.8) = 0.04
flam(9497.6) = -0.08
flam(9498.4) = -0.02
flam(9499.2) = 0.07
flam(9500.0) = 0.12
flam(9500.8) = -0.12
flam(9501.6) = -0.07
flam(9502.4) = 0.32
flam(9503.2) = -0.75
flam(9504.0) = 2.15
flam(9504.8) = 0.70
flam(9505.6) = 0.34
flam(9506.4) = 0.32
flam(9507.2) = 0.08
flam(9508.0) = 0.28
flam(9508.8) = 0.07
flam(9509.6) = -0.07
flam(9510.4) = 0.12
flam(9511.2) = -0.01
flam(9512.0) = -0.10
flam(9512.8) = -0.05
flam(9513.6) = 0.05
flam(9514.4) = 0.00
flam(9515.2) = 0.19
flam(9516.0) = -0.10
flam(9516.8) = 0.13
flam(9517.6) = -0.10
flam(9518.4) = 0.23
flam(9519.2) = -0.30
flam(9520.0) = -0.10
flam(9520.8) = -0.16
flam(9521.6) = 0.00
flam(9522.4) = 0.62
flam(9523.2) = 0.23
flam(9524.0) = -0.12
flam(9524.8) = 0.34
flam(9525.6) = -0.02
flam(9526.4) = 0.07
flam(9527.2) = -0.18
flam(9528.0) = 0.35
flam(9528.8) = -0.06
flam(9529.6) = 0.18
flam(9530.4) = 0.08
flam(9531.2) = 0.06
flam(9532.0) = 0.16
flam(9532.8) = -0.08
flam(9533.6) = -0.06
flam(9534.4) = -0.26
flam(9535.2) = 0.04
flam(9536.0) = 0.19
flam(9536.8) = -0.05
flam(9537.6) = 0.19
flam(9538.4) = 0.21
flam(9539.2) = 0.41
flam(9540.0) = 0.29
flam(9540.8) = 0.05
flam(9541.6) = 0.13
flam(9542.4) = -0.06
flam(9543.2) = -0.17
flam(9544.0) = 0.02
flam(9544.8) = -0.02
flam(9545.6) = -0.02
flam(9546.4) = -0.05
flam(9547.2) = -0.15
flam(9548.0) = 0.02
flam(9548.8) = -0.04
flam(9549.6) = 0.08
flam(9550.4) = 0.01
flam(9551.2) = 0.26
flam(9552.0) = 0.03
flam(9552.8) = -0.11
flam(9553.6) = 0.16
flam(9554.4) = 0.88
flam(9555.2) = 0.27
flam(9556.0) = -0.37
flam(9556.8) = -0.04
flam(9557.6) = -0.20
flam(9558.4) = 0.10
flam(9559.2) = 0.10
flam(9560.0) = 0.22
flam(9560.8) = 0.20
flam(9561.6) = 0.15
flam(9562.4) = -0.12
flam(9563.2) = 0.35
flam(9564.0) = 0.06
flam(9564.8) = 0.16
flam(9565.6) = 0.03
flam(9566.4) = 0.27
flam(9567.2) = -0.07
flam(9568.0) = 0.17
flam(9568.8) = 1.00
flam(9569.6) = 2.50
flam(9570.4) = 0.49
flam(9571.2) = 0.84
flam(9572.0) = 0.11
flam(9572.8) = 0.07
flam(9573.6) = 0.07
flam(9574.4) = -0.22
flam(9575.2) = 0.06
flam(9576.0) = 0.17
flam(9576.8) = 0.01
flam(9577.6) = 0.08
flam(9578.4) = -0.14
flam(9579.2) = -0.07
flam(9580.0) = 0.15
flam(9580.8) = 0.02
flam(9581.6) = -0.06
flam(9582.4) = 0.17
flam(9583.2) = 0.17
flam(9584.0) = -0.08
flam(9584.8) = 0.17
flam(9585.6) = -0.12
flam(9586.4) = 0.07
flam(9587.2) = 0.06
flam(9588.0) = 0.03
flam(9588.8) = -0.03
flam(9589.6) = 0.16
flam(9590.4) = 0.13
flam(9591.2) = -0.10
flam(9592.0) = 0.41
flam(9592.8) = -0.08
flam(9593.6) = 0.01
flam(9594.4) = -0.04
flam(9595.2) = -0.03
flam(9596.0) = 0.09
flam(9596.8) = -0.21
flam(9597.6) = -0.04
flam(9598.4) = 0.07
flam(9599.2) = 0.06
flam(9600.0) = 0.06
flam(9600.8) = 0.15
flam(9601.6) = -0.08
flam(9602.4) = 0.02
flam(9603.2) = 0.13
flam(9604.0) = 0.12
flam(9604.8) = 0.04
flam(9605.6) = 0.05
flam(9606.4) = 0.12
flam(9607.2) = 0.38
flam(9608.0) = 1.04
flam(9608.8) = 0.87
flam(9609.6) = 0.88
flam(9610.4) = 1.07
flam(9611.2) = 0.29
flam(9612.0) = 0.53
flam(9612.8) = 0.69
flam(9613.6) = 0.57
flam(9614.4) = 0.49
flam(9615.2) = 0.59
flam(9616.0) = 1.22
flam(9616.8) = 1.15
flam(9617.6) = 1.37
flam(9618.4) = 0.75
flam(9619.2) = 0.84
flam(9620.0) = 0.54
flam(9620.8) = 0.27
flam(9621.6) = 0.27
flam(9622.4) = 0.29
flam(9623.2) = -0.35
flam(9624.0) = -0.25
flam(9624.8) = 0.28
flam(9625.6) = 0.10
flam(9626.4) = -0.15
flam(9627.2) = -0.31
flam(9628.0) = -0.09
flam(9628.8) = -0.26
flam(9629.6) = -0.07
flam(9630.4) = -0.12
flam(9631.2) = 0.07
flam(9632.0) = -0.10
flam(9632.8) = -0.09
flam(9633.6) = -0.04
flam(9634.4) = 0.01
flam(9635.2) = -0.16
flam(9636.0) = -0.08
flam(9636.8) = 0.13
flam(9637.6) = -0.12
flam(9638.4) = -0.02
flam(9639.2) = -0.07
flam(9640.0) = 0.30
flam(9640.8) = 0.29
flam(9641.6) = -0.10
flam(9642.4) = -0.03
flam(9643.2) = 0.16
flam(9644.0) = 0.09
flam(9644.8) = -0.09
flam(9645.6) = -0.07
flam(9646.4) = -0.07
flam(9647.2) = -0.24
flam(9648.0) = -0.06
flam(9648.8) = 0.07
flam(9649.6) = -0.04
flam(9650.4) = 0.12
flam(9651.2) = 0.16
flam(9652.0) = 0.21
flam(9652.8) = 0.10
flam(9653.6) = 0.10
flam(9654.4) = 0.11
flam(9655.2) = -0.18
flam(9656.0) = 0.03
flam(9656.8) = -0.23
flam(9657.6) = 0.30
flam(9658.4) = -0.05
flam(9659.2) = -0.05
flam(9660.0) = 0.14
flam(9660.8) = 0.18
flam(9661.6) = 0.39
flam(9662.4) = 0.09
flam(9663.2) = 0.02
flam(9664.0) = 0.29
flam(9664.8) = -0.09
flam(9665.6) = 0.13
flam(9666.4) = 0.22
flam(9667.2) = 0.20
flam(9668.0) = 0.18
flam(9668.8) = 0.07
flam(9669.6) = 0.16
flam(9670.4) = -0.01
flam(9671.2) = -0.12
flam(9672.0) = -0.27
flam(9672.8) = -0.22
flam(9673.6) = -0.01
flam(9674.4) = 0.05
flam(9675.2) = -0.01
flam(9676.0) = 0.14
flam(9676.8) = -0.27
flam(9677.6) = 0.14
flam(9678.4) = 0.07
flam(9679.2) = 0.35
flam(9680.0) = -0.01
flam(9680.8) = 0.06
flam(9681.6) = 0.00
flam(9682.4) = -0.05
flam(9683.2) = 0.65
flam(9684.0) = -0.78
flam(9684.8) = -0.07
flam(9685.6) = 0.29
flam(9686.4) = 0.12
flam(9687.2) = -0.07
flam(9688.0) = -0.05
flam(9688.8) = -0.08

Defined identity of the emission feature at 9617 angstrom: [O II]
